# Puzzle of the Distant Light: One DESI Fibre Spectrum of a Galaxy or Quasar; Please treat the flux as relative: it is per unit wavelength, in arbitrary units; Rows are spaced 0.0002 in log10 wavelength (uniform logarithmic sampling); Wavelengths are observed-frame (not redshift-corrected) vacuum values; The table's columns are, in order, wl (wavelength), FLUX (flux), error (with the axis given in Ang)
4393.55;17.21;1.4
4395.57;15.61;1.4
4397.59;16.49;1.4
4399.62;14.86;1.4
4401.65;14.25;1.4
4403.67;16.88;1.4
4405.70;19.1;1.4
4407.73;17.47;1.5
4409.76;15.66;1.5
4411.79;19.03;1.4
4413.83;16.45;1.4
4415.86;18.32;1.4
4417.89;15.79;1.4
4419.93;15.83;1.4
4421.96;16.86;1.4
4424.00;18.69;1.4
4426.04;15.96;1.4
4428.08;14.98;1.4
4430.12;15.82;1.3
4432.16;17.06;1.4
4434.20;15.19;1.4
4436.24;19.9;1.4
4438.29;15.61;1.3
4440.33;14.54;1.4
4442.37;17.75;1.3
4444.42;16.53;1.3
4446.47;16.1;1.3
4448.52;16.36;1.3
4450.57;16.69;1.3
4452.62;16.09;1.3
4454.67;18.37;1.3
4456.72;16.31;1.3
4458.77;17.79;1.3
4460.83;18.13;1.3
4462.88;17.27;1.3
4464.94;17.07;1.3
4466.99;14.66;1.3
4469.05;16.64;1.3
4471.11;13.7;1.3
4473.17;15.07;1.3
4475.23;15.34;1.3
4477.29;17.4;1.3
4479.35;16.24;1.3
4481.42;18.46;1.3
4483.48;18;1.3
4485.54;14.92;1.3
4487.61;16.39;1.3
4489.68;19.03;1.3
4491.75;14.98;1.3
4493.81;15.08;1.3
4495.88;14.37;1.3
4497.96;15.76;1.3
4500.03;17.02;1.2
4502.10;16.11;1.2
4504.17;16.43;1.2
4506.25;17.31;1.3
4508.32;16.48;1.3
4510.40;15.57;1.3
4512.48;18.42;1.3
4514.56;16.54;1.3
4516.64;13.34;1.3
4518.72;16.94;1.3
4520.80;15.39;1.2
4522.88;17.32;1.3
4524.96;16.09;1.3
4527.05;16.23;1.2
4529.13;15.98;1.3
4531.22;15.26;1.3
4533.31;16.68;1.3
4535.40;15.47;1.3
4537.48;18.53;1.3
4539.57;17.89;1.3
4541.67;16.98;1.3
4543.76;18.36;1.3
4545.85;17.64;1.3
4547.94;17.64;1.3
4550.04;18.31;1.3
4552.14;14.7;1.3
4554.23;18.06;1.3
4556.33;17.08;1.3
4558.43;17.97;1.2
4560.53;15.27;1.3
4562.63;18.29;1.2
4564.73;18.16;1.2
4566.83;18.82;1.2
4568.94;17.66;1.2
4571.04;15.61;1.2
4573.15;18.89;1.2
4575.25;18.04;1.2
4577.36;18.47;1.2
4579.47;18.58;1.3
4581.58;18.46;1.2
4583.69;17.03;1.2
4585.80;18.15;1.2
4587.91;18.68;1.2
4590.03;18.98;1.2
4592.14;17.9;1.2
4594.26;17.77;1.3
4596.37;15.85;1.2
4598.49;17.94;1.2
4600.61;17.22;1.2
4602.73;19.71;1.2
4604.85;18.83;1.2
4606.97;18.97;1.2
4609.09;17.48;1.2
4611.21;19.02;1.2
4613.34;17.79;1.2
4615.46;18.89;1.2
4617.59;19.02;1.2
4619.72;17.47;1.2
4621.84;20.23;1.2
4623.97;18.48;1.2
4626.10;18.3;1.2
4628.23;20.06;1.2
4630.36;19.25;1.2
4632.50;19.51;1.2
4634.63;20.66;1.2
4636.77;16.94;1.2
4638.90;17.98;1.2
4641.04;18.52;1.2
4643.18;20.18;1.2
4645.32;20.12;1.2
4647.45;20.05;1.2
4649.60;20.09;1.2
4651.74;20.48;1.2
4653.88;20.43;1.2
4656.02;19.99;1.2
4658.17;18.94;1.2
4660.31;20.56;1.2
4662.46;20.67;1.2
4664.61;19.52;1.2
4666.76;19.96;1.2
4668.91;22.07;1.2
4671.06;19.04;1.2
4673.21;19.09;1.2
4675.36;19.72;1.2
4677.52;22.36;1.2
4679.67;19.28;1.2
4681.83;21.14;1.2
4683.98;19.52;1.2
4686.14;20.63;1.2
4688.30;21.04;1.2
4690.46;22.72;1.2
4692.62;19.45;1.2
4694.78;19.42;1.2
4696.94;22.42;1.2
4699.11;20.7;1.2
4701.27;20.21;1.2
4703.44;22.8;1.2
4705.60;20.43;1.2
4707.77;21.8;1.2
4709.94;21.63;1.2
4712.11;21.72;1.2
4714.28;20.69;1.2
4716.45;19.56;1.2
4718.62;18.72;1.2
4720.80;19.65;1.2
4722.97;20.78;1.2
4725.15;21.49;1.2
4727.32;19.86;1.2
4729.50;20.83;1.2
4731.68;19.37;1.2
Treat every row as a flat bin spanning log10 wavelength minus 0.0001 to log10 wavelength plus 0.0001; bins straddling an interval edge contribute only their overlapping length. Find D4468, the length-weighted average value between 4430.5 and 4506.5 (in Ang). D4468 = 16.5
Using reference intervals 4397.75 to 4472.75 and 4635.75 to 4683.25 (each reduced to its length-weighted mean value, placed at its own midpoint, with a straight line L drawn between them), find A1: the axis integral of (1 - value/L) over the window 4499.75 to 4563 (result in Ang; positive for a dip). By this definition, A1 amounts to 4.4 Ang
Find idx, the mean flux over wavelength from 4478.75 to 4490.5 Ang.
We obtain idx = 17.2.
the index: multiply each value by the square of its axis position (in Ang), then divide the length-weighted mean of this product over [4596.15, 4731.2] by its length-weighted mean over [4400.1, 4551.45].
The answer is 1.30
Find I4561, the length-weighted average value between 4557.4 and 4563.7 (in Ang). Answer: 17.2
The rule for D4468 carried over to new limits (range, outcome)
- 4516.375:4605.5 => 17.4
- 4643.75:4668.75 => 20.1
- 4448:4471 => 16.7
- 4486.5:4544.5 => 16.4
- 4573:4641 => 18.5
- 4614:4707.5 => 20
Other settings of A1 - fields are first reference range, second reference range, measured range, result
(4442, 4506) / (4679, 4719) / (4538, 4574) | 1.1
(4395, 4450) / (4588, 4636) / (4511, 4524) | 1.0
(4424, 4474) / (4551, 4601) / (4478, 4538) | 2.3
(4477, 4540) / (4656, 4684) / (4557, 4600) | 0.5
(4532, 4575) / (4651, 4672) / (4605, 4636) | 0.3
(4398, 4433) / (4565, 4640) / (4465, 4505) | 2.7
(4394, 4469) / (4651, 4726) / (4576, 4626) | 2.4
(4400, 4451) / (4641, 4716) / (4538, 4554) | 0.9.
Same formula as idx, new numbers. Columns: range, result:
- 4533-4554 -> 17.3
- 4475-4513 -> 16.5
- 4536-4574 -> 17.5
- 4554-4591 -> 17.9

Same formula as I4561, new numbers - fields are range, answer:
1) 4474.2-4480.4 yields 16.3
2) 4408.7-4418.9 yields 17.1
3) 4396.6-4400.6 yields 15.7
